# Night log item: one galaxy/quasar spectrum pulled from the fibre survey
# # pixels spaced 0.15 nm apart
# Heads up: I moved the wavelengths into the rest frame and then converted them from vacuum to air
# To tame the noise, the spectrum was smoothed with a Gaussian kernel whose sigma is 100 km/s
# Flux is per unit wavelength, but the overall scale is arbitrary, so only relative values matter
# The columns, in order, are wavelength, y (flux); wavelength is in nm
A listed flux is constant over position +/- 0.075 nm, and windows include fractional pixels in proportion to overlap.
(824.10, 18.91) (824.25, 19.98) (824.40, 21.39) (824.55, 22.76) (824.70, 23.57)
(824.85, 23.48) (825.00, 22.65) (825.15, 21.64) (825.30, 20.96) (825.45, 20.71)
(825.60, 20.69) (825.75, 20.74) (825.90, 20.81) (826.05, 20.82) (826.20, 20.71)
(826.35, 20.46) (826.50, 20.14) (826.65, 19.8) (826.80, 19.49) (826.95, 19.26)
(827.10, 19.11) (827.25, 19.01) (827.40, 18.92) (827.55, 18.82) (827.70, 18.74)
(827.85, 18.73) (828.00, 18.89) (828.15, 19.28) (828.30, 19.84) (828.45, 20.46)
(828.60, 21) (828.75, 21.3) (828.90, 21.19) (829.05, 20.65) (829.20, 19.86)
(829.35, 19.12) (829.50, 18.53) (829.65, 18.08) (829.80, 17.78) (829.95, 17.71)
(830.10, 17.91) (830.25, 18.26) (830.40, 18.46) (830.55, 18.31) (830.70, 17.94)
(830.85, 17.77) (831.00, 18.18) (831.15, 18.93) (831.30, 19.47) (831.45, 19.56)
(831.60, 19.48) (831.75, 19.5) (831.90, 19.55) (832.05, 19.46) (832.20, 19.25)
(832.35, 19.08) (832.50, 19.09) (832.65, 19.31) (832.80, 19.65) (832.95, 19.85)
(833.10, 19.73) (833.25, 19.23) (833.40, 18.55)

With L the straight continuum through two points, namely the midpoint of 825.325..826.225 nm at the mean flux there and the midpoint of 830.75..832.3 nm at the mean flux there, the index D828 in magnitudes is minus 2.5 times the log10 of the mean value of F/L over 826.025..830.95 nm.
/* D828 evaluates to 0.04 mag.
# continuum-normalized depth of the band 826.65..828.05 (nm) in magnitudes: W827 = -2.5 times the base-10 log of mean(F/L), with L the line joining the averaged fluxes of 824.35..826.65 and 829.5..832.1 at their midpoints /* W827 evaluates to 0.08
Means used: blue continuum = 21.4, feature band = 19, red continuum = 18.6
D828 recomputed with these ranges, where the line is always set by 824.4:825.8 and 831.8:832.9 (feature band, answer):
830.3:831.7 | 0.06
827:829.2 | 0.06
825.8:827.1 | 0.07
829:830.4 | 0.09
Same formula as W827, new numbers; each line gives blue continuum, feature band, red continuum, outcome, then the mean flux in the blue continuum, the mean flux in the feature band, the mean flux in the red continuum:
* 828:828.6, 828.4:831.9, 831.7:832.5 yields 0.029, 19.9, 19.1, 19.3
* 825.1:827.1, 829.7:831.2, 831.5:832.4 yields 0.089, 20.4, 18.1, 19.4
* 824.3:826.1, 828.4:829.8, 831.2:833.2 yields 0.029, 21.7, 19.9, 19.5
